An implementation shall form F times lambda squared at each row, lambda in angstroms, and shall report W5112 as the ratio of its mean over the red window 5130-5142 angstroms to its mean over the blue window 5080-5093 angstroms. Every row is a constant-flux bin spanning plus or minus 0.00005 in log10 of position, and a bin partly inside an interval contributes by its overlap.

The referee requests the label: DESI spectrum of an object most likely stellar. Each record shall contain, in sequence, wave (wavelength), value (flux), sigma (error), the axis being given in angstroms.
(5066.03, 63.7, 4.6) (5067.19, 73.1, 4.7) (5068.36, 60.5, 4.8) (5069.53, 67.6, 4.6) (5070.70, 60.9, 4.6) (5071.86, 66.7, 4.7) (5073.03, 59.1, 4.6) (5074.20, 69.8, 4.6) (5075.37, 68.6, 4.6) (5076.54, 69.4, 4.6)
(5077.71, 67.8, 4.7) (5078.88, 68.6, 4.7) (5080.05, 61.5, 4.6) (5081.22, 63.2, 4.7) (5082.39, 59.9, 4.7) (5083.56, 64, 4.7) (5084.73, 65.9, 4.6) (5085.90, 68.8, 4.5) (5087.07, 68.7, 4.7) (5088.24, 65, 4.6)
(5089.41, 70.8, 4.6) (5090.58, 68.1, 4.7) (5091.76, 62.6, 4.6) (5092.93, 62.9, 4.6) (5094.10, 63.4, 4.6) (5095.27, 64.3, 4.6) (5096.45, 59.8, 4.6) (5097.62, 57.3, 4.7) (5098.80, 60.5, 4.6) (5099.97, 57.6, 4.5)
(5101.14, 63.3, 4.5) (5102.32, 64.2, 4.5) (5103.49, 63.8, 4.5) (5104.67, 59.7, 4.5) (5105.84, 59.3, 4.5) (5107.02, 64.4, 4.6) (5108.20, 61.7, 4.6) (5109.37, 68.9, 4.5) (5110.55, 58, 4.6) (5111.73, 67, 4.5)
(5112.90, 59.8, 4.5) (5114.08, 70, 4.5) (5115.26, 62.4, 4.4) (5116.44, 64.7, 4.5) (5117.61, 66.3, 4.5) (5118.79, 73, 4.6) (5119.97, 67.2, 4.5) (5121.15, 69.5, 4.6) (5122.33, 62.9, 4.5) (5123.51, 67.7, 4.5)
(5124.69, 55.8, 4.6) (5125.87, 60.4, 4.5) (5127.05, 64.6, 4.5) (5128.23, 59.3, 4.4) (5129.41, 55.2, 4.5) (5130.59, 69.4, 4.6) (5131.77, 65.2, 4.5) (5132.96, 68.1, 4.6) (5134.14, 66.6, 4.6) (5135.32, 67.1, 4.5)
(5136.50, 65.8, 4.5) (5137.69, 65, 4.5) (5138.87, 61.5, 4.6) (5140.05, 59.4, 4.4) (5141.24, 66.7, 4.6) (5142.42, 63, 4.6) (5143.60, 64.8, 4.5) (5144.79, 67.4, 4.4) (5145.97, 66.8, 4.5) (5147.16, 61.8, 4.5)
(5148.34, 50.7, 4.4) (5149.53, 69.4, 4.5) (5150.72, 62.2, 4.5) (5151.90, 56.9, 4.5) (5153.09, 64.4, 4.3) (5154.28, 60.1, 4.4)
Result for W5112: 1.0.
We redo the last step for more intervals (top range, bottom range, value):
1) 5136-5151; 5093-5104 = 1.05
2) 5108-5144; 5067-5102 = 1.02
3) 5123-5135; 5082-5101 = 1.01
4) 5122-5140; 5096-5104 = 1.05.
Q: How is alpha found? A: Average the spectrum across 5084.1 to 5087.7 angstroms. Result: 67.8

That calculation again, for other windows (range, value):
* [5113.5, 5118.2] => 65.9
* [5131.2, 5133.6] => 66.5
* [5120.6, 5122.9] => 66.2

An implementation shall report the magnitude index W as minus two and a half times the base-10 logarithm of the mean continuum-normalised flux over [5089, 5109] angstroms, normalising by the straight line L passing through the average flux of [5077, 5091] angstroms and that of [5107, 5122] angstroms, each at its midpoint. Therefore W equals 0.06 mag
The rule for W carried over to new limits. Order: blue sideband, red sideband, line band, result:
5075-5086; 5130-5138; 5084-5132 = 0.04 mag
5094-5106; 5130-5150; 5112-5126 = -0.04 mag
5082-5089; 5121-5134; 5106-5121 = -0.02 mag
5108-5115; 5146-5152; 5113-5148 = -0.03 mag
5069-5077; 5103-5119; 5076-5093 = -0.01 mag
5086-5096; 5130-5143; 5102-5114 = 0.04 mag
